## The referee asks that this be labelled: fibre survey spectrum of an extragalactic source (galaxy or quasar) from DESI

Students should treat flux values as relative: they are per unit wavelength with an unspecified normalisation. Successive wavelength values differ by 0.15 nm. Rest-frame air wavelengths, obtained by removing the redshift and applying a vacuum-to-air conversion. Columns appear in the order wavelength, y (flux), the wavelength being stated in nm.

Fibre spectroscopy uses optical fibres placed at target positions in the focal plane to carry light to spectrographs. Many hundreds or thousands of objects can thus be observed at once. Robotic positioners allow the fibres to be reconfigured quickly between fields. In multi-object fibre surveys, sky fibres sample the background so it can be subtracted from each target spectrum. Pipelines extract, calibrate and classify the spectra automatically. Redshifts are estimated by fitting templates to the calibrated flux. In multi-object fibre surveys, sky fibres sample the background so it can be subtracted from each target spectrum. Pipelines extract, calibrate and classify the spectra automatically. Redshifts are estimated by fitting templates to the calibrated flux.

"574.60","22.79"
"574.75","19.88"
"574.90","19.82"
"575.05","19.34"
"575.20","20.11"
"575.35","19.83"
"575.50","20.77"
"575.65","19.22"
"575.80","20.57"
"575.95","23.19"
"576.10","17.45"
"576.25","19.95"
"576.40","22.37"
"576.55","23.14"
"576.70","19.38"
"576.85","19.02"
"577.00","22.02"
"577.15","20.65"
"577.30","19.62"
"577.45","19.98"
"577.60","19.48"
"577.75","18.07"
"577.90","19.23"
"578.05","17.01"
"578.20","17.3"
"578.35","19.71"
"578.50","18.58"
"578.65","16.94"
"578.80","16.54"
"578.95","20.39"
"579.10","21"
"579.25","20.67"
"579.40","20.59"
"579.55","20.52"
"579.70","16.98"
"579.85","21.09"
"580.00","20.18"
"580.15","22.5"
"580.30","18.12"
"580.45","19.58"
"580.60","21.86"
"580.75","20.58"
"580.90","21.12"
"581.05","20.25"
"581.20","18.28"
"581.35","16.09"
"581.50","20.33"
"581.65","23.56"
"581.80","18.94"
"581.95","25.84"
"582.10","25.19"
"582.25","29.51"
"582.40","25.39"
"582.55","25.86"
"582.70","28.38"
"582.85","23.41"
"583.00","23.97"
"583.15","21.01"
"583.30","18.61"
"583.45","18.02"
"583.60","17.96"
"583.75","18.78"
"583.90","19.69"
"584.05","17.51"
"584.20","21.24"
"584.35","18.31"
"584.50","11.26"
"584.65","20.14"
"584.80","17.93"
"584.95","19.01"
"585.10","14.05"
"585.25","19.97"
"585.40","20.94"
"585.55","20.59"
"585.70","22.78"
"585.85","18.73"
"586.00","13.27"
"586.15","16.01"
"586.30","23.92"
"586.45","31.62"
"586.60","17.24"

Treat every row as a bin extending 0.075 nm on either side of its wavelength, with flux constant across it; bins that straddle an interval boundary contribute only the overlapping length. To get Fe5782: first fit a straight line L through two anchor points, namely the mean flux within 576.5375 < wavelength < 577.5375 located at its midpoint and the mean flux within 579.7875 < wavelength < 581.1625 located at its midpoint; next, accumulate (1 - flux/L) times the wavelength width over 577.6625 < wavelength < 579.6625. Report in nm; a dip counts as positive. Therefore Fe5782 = 0.15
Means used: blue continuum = 20.4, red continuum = 20.5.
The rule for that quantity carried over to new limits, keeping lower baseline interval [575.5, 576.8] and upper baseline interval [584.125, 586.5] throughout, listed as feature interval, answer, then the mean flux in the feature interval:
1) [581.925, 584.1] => -0.33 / 22.6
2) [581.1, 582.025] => -0.03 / 20.5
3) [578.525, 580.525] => 0.05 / 19.6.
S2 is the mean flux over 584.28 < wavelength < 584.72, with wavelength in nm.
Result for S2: 16.5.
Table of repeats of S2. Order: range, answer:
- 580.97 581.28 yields 19.2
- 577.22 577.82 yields 19.3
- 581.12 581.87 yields 19.4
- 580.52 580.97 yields 21.2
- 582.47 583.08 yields 25.4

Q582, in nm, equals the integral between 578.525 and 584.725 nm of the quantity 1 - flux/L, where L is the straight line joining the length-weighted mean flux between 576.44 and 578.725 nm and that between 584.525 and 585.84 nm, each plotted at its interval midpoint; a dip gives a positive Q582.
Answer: -0.45 nm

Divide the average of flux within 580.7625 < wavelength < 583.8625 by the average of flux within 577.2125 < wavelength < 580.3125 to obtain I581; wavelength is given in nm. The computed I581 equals 1.14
